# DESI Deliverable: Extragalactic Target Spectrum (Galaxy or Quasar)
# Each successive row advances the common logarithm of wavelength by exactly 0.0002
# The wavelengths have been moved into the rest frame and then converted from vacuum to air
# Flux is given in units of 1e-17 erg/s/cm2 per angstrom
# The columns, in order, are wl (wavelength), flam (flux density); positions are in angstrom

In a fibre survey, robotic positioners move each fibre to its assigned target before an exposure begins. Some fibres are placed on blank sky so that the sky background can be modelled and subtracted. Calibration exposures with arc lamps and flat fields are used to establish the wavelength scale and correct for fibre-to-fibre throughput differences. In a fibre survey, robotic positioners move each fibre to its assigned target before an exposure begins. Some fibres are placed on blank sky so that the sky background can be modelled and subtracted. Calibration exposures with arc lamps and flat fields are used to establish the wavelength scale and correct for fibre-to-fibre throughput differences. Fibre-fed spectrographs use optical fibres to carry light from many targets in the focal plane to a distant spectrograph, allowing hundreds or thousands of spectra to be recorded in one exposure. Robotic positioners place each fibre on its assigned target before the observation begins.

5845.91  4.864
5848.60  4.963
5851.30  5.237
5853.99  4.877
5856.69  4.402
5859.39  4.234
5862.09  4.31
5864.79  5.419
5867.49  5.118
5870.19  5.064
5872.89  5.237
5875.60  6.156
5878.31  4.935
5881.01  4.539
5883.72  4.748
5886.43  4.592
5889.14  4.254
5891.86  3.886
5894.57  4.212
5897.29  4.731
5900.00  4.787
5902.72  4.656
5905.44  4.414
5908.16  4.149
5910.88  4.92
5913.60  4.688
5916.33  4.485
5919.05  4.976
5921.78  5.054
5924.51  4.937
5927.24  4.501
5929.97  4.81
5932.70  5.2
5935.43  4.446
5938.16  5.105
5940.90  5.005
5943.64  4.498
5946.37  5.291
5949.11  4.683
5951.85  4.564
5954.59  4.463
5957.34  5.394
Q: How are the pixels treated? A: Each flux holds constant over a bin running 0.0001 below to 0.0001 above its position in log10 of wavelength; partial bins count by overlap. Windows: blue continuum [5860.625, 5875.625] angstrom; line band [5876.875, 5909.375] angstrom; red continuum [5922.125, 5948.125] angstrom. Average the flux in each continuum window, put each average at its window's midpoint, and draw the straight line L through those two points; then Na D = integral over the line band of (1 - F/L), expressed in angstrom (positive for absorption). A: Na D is 3.5 angstrom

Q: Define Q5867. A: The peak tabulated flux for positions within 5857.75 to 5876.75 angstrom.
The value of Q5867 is 6.156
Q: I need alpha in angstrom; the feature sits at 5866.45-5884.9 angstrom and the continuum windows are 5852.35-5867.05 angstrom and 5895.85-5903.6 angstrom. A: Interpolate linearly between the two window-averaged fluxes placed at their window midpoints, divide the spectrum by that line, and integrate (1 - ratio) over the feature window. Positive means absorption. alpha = -1.63 angstrom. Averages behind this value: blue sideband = 4.69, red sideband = 4.72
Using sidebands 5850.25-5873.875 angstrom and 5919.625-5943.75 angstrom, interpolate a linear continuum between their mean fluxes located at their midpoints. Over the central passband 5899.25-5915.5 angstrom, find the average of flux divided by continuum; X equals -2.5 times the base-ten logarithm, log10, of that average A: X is 0.06 mag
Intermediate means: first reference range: 4.87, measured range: 4.59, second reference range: 4.86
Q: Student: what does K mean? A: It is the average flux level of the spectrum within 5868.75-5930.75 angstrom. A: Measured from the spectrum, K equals 4.73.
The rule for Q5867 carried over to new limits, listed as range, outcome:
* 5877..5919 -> 4.935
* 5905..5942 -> 5.2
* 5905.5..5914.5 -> 4.92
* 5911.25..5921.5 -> 4.976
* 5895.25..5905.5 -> 4.787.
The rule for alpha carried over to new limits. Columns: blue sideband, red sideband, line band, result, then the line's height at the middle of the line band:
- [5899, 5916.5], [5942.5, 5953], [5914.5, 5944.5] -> -0.9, 4.69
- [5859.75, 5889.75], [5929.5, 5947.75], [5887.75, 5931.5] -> 2.9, 4.92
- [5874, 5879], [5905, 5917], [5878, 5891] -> 1.9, 5.36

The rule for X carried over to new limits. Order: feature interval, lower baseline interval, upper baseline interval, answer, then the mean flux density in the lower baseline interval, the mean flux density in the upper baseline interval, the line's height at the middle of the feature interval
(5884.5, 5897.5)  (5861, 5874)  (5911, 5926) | 0.15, 5.04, 4.83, 4.95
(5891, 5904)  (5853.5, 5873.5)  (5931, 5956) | 0.08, 4.82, 4.81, 4.81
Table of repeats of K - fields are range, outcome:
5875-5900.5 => 4.64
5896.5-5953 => 4.76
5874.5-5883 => 5.15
